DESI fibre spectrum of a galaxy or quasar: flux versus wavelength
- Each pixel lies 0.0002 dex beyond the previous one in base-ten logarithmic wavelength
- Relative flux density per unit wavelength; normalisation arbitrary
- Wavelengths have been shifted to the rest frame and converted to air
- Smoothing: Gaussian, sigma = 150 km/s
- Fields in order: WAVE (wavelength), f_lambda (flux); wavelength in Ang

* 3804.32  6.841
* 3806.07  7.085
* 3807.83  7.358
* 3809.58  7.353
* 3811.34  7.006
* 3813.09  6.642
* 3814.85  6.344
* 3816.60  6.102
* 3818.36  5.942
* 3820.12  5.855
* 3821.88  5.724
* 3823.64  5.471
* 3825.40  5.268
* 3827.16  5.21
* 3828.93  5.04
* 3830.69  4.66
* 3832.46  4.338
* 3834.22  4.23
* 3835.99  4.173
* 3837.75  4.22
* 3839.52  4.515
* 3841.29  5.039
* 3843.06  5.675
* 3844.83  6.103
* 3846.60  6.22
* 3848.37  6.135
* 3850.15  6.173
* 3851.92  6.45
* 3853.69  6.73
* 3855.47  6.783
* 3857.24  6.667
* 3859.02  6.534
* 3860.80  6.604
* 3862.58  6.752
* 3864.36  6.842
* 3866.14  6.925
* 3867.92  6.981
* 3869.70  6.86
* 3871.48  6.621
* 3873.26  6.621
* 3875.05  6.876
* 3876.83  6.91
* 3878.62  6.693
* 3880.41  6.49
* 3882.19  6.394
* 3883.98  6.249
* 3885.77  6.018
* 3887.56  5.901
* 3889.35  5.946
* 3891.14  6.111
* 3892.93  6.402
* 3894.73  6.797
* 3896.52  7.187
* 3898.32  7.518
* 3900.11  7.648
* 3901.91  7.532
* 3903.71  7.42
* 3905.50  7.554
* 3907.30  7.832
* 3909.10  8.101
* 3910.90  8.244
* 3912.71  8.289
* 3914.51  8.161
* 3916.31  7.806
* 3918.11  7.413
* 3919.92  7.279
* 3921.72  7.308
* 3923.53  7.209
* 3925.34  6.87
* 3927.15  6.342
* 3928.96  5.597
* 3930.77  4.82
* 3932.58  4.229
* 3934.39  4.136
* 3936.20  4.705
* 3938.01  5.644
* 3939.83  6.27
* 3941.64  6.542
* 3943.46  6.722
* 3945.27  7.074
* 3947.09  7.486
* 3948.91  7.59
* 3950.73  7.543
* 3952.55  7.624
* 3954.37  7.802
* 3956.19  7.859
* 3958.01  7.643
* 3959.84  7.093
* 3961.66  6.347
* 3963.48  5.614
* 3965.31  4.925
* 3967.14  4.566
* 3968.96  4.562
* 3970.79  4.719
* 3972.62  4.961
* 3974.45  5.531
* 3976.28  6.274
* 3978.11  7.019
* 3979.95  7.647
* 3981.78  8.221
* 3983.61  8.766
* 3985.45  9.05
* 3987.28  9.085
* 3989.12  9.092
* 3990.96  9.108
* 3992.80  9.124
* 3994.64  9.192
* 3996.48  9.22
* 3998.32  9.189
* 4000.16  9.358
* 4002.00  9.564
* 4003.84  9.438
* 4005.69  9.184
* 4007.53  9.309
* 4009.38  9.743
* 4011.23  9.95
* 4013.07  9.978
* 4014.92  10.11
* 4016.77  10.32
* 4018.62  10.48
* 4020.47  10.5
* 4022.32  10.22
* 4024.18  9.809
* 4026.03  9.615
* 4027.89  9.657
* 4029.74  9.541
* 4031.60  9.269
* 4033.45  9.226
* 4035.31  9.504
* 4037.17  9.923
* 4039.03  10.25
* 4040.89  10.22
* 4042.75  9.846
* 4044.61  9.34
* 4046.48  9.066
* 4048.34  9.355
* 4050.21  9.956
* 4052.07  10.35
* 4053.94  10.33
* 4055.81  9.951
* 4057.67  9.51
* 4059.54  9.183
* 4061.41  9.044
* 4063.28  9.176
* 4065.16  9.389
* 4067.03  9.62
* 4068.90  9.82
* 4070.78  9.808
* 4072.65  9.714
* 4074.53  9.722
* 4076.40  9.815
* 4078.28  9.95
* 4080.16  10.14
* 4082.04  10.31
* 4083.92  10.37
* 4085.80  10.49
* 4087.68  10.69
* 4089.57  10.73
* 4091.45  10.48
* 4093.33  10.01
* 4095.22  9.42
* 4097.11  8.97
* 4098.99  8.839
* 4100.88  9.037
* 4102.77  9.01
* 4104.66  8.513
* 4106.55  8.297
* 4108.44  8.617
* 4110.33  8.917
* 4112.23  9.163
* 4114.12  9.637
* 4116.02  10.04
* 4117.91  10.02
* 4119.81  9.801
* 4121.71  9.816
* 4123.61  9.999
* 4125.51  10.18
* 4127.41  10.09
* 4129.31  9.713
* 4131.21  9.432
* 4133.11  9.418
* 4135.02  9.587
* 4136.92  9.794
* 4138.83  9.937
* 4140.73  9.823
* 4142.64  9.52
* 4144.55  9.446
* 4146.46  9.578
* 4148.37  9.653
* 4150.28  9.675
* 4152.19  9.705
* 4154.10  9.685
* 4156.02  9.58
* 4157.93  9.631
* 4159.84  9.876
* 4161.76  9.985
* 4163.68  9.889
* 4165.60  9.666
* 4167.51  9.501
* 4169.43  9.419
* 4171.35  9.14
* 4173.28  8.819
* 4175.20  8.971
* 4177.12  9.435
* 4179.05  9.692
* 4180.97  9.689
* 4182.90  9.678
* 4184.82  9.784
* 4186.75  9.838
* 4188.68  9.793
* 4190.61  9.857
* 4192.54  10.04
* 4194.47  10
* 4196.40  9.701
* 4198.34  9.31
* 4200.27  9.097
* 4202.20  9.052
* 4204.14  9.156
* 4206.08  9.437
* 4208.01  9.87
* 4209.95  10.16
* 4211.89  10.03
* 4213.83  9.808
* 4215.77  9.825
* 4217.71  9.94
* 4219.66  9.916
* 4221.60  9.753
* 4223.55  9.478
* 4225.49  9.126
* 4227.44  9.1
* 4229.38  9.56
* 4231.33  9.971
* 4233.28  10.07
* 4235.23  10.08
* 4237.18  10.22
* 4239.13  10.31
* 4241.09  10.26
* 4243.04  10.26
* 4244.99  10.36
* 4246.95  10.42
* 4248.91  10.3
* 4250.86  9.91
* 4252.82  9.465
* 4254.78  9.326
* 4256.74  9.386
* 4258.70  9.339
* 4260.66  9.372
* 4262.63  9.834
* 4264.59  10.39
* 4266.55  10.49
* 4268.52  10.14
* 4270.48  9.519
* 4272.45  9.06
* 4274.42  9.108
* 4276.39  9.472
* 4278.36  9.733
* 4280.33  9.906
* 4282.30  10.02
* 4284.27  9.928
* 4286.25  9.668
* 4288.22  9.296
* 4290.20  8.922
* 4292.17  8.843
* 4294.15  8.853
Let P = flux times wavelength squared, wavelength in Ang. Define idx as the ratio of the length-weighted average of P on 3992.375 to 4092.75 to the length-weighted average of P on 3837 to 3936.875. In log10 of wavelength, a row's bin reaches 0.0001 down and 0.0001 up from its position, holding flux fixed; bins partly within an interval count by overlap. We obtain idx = 1.61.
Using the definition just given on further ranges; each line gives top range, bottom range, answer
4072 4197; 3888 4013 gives 1.44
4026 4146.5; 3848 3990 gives 1.55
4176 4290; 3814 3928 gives 1.80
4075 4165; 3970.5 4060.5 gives 1.11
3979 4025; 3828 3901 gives 1.64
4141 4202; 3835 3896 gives 1.79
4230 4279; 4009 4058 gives 1.11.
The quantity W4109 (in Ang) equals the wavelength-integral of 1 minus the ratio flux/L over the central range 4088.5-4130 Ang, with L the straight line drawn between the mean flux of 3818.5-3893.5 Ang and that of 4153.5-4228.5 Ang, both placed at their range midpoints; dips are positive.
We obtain -3.77 Ang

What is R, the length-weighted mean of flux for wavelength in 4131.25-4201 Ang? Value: 9.62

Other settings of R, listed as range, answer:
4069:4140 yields 9.69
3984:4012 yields 9.29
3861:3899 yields 6.62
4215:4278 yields 9.8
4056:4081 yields 9.62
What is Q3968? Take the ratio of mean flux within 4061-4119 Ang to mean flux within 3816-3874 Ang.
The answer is 1.64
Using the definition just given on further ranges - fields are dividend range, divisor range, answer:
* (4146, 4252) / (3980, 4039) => 1.02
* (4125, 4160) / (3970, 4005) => 1.19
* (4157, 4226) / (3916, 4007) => 1.35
